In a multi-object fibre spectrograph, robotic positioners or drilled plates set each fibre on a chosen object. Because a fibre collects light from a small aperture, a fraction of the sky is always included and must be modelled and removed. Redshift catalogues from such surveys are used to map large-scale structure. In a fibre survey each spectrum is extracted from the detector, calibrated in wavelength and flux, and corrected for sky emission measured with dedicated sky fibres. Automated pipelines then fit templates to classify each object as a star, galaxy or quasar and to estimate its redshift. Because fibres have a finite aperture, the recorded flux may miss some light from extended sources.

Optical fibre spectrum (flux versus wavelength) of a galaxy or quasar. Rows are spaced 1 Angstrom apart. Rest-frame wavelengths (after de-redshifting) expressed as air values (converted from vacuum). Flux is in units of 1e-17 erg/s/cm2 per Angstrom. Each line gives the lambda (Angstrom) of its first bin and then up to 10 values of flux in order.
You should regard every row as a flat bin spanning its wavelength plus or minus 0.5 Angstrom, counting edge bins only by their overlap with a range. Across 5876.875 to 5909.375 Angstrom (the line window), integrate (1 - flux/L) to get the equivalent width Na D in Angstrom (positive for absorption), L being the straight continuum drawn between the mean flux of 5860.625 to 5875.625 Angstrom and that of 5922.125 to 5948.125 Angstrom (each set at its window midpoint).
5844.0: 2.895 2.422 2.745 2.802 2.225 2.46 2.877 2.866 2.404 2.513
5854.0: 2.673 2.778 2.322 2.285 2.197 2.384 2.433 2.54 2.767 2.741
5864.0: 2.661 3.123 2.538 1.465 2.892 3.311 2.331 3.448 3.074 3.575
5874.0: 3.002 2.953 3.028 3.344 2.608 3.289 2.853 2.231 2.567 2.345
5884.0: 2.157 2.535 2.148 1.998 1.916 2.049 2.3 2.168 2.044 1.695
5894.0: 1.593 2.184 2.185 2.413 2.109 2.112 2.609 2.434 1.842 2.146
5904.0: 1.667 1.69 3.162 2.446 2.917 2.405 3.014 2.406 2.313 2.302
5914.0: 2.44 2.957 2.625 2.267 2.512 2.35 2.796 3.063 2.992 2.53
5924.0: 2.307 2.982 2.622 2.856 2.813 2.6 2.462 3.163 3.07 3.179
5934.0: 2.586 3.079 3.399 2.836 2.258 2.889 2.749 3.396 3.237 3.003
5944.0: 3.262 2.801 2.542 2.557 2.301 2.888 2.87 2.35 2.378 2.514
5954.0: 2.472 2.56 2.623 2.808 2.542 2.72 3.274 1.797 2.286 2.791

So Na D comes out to 6.2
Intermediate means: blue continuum 2.83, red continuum 2.84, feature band 2.3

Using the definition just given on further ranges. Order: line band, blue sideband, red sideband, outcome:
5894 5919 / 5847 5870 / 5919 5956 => 3.1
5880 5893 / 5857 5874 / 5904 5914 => 1.9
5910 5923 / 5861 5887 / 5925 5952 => 0.9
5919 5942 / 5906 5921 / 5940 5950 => -0.8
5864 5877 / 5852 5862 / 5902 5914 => -2.4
